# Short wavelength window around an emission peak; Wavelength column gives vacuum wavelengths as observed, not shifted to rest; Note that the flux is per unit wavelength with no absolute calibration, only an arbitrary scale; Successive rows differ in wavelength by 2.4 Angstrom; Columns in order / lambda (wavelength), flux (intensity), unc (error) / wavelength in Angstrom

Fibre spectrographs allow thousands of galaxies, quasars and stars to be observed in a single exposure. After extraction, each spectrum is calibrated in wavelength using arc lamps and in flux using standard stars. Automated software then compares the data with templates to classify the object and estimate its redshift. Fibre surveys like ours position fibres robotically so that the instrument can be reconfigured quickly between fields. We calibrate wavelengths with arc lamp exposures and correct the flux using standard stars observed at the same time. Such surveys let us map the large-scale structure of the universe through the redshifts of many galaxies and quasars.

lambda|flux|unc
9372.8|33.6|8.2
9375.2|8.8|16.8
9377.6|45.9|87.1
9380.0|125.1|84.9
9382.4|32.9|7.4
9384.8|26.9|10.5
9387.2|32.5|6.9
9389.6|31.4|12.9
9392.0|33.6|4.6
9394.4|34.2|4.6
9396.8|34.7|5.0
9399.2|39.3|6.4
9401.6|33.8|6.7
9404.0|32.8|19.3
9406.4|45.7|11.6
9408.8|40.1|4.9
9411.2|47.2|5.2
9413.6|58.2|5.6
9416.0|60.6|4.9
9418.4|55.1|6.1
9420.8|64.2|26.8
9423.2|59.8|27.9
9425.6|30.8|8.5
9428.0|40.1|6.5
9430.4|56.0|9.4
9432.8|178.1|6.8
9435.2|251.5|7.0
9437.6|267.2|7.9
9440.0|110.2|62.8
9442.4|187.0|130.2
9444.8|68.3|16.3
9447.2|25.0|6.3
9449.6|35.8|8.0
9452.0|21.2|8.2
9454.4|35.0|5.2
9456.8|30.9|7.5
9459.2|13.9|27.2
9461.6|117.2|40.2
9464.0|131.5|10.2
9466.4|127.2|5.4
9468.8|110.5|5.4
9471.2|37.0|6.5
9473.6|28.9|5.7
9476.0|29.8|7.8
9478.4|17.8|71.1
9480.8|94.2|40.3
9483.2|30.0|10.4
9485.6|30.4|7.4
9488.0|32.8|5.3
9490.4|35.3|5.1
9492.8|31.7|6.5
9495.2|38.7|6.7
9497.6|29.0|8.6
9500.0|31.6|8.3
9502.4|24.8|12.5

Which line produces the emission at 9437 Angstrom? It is Halpha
